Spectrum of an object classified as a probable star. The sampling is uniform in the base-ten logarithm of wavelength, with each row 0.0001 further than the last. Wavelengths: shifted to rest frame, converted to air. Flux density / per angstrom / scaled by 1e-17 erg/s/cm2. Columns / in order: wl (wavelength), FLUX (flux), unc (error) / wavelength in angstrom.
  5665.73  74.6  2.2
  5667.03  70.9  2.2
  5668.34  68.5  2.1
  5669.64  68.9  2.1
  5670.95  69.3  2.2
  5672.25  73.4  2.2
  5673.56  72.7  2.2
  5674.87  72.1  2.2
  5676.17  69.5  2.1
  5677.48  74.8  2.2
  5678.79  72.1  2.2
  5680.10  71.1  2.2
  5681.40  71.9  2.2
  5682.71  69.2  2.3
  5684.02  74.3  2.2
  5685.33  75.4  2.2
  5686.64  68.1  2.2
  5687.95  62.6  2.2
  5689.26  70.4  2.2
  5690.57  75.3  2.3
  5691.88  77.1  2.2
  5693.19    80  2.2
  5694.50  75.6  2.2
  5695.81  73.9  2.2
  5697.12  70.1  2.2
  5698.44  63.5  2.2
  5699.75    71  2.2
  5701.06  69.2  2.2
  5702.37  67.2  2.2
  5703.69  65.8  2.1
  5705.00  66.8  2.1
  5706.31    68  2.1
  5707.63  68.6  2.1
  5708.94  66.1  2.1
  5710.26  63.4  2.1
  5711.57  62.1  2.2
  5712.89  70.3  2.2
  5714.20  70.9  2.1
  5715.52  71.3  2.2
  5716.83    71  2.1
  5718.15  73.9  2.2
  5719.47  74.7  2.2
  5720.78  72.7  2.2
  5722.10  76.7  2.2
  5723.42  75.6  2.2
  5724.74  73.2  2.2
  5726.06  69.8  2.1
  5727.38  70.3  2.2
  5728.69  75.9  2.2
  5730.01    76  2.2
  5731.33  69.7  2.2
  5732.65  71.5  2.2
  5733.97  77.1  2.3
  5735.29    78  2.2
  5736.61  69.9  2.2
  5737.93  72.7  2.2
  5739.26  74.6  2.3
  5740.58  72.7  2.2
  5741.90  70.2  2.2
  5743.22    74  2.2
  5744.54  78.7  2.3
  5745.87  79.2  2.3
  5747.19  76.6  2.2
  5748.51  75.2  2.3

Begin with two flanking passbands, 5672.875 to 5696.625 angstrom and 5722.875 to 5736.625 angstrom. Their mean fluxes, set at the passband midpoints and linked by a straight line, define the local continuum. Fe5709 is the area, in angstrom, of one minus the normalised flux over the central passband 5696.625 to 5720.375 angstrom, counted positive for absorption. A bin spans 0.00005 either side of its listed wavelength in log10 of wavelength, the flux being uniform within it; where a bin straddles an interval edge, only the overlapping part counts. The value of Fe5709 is 1.5 angstrom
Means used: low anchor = 72.5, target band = 68.6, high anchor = 73.5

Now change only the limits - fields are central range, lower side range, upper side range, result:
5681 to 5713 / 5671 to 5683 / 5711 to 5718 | 0.4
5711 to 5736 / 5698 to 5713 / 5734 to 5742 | -0.8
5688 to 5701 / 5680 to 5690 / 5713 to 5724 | -0.2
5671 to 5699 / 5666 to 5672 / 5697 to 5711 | -1.4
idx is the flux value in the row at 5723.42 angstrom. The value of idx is 75.6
